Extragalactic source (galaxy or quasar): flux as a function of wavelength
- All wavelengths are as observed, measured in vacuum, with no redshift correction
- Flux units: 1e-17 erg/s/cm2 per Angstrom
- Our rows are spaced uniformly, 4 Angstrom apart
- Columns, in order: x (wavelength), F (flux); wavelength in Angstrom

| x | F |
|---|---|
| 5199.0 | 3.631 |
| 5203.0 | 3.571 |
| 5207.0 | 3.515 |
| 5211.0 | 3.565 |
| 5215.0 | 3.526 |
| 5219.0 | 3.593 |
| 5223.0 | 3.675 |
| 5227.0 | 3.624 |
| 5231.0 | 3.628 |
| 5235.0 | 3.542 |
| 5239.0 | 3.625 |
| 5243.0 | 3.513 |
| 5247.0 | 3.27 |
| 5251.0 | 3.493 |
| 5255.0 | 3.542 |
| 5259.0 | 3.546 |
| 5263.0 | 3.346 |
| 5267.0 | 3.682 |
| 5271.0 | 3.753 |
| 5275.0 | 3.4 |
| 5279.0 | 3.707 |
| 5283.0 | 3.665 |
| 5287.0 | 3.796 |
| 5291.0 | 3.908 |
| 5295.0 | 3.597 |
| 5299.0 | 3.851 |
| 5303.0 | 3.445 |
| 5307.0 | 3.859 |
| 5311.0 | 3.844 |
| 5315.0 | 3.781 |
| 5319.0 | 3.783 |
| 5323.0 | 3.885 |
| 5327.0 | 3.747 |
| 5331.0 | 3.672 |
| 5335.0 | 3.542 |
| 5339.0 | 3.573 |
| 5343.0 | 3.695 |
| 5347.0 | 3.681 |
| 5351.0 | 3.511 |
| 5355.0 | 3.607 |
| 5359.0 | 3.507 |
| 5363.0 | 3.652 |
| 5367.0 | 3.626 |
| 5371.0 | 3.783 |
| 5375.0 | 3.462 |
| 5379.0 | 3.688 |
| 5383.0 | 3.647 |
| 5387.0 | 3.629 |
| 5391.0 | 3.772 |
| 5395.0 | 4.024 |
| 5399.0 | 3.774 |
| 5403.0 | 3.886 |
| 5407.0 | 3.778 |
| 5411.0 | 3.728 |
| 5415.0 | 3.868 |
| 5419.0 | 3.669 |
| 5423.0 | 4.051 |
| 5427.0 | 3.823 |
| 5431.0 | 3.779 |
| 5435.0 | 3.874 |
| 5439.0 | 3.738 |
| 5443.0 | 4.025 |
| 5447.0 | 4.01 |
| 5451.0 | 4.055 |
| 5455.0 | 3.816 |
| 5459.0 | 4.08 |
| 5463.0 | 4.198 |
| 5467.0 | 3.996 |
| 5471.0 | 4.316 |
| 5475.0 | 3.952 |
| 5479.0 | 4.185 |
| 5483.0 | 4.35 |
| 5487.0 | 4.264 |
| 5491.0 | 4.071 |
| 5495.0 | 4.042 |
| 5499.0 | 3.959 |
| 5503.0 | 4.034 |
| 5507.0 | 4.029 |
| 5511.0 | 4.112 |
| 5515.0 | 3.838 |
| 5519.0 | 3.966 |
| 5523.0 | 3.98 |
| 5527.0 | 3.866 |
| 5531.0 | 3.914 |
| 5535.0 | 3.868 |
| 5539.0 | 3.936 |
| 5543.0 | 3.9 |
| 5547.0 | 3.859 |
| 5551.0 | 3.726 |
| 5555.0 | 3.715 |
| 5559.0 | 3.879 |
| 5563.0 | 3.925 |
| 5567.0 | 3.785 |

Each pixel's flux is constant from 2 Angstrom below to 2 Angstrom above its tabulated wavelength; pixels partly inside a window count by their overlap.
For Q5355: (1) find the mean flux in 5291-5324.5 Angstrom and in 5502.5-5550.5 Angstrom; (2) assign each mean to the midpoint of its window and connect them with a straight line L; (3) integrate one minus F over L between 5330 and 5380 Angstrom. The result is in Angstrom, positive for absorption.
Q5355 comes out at 2.5 Angstrom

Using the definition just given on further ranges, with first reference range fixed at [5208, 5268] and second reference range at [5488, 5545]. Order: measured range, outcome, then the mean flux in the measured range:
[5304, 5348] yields -0.61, 3.73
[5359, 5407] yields 0.64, 3.72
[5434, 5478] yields -1.53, 4.01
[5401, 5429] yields -0.11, 3.83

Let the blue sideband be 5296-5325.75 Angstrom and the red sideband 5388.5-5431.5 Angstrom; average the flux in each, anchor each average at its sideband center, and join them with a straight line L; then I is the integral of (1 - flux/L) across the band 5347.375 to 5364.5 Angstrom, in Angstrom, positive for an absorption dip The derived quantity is 1.00 Angstrom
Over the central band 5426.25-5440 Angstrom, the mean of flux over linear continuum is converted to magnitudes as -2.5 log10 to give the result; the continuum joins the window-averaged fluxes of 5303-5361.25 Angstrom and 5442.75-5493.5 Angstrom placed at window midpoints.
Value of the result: 0.05 mag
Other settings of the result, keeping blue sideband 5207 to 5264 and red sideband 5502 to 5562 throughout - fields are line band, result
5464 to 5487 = -0.091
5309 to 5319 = -0.050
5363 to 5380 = 0.020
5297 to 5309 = -0.029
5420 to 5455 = -0.033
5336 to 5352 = 0.017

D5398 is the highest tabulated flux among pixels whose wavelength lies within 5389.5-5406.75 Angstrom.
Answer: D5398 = 4.024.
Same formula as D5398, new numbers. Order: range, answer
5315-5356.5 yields 3.885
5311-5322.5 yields 3.844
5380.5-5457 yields 4.055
